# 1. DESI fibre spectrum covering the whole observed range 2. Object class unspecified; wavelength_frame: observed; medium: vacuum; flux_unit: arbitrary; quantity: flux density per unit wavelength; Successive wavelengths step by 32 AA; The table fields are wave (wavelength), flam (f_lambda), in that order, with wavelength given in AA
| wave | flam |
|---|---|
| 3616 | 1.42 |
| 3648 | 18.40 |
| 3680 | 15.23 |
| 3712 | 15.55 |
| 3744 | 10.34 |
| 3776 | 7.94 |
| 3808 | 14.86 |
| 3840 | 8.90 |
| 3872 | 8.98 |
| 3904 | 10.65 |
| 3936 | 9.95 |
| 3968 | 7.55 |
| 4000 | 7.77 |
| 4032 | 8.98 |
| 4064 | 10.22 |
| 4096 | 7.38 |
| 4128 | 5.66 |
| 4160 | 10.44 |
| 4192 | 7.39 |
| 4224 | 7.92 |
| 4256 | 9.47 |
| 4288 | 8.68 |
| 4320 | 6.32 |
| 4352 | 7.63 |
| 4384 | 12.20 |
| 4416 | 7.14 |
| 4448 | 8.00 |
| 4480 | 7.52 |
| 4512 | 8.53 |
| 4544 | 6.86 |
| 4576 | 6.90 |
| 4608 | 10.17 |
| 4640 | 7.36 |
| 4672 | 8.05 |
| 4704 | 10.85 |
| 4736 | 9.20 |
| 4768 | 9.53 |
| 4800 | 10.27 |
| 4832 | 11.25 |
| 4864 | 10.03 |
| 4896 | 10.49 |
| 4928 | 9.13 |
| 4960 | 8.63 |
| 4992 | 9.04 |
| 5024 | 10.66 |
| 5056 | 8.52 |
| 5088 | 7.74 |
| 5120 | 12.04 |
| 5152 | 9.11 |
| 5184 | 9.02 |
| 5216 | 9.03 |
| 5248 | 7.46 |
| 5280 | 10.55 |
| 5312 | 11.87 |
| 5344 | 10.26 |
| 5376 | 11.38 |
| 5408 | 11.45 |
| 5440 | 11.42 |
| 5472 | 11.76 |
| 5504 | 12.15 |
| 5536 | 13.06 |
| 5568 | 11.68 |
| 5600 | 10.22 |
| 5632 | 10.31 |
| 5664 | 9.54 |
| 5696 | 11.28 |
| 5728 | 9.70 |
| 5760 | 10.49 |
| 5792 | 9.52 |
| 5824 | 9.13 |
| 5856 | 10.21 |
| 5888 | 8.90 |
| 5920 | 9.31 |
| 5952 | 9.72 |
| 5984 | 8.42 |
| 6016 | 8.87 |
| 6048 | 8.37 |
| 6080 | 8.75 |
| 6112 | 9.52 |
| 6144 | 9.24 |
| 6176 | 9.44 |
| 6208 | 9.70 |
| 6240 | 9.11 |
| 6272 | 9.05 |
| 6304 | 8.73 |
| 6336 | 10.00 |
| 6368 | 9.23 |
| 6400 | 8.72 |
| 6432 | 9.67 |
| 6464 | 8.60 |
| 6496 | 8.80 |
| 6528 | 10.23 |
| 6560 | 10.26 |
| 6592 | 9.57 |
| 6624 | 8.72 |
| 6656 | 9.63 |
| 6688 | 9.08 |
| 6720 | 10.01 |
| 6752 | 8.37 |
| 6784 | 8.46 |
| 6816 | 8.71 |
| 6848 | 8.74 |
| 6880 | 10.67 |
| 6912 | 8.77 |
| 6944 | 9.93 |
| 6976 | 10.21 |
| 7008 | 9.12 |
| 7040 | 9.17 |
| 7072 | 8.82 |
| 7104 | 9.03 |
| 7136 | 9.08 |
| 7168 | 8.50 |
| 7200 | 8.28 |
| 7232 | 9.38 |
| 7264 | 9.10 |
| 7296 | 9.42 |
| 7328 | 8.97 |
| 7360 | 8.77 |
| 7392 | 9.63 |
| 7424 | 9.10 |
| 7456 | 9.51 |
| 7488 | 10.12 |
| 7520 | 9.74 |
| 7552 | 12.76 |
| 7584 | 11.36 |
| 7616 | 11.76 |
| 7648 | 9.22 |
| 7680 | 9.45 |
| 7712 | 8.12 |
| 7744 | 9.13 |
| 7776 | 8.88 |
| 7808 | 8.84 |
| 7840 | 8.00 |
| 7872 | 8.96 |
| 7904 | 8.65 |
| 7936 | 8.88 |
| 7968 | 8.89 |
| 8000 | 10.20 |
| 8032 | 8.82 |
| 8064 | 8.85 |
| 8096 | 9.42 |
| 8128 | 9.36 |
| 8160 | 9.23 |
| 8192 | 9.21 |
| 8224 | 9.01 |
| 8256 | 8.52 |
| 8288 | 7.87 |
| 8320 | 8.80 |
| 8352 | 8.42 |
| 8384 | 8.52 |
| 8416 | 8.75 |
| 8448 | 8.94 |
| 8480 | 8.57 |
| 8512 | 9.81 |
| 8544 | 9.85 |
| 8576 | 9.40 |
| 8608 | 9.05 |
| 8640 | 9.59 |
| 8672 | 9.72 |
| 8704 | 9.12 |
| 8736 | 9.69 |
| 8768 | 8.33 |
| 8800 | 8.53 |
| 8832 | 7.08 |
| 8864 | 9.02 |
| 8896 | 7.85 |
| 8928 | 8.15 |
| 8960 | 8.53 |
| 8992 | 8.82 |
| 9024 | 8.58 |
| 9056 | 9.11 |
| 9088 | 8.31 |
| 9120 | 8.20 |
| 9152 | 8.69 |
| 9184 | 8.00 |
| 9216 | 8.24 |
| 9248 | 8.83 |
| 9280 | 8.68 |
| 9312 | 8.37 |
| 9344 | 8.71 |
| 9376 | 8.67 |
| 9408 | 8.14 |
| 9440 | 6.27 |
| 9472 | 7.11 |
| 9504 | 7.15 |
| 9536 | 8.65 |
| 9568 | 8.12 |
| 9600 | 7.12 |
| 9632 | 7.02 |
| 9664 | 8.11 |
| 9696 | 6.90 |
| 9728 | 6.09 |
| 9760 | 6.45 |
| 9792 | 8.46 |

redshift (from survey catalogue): 0.152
